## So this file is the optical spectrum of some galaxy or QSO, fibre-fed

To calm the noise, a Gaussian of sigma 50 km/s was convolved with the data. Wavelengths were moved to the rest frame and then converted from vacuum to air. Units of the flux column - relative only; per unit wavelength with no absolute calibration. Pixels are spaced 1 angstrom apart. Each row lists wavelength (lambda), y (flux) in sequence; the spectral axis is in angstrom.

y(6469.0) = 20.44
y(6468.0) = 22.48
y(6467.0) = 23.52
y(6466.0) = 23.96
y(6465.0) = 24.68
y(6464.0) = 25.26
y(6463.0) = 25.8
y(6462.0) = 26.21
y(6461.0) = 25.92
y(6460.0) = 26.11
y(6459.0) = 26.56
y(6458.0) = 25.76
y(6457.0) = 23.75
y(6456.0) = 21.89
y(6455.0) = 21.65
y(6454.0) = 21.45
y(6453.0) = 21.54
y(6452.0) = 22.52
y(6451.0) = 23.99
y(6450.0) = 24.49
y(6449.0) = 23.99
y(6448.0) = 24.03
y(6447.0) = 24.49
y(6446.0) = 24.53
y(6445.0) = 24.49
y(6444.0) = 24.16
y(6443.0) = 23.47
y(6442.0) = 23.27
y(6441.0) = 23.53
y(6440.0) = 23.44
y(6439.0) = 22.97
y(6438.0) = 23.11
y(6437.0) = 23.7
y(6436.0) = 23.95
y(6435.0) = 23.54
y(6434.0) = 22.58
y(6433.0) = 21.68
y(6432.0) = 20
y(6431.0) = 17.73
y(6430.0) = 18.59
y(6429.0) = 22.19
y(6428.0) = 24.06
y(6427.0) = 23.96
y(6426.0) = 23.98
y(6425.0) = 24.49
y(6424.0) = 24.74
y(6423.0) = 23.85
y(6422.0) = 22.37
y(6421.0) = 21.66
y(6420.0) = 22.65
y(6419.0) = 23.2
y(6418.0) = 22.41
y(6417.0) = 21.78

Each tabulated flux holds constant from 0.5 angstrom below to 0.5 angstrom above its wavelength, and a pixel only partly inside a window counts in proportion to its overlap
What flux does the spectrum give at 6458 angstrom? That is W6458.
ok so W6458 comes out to 25.76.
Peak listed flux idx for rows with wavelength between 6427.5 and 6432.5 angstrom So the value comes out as 24.06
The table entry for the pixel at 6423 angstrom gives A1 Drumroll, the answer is 23.85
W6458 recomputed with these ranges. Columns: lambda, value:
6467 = 23.52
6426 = 23.98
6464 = 25.26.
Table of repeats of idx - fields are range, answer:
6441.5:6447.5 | 24.53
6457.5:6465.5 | 26.56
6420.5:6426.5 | 24.74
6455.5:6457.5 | 23.75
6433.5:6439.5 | 23.95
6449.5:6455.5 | 24.49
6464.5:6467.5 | 24.68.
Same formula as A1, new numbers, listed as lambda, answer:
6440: 23.44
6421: 21.66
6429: 22.19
